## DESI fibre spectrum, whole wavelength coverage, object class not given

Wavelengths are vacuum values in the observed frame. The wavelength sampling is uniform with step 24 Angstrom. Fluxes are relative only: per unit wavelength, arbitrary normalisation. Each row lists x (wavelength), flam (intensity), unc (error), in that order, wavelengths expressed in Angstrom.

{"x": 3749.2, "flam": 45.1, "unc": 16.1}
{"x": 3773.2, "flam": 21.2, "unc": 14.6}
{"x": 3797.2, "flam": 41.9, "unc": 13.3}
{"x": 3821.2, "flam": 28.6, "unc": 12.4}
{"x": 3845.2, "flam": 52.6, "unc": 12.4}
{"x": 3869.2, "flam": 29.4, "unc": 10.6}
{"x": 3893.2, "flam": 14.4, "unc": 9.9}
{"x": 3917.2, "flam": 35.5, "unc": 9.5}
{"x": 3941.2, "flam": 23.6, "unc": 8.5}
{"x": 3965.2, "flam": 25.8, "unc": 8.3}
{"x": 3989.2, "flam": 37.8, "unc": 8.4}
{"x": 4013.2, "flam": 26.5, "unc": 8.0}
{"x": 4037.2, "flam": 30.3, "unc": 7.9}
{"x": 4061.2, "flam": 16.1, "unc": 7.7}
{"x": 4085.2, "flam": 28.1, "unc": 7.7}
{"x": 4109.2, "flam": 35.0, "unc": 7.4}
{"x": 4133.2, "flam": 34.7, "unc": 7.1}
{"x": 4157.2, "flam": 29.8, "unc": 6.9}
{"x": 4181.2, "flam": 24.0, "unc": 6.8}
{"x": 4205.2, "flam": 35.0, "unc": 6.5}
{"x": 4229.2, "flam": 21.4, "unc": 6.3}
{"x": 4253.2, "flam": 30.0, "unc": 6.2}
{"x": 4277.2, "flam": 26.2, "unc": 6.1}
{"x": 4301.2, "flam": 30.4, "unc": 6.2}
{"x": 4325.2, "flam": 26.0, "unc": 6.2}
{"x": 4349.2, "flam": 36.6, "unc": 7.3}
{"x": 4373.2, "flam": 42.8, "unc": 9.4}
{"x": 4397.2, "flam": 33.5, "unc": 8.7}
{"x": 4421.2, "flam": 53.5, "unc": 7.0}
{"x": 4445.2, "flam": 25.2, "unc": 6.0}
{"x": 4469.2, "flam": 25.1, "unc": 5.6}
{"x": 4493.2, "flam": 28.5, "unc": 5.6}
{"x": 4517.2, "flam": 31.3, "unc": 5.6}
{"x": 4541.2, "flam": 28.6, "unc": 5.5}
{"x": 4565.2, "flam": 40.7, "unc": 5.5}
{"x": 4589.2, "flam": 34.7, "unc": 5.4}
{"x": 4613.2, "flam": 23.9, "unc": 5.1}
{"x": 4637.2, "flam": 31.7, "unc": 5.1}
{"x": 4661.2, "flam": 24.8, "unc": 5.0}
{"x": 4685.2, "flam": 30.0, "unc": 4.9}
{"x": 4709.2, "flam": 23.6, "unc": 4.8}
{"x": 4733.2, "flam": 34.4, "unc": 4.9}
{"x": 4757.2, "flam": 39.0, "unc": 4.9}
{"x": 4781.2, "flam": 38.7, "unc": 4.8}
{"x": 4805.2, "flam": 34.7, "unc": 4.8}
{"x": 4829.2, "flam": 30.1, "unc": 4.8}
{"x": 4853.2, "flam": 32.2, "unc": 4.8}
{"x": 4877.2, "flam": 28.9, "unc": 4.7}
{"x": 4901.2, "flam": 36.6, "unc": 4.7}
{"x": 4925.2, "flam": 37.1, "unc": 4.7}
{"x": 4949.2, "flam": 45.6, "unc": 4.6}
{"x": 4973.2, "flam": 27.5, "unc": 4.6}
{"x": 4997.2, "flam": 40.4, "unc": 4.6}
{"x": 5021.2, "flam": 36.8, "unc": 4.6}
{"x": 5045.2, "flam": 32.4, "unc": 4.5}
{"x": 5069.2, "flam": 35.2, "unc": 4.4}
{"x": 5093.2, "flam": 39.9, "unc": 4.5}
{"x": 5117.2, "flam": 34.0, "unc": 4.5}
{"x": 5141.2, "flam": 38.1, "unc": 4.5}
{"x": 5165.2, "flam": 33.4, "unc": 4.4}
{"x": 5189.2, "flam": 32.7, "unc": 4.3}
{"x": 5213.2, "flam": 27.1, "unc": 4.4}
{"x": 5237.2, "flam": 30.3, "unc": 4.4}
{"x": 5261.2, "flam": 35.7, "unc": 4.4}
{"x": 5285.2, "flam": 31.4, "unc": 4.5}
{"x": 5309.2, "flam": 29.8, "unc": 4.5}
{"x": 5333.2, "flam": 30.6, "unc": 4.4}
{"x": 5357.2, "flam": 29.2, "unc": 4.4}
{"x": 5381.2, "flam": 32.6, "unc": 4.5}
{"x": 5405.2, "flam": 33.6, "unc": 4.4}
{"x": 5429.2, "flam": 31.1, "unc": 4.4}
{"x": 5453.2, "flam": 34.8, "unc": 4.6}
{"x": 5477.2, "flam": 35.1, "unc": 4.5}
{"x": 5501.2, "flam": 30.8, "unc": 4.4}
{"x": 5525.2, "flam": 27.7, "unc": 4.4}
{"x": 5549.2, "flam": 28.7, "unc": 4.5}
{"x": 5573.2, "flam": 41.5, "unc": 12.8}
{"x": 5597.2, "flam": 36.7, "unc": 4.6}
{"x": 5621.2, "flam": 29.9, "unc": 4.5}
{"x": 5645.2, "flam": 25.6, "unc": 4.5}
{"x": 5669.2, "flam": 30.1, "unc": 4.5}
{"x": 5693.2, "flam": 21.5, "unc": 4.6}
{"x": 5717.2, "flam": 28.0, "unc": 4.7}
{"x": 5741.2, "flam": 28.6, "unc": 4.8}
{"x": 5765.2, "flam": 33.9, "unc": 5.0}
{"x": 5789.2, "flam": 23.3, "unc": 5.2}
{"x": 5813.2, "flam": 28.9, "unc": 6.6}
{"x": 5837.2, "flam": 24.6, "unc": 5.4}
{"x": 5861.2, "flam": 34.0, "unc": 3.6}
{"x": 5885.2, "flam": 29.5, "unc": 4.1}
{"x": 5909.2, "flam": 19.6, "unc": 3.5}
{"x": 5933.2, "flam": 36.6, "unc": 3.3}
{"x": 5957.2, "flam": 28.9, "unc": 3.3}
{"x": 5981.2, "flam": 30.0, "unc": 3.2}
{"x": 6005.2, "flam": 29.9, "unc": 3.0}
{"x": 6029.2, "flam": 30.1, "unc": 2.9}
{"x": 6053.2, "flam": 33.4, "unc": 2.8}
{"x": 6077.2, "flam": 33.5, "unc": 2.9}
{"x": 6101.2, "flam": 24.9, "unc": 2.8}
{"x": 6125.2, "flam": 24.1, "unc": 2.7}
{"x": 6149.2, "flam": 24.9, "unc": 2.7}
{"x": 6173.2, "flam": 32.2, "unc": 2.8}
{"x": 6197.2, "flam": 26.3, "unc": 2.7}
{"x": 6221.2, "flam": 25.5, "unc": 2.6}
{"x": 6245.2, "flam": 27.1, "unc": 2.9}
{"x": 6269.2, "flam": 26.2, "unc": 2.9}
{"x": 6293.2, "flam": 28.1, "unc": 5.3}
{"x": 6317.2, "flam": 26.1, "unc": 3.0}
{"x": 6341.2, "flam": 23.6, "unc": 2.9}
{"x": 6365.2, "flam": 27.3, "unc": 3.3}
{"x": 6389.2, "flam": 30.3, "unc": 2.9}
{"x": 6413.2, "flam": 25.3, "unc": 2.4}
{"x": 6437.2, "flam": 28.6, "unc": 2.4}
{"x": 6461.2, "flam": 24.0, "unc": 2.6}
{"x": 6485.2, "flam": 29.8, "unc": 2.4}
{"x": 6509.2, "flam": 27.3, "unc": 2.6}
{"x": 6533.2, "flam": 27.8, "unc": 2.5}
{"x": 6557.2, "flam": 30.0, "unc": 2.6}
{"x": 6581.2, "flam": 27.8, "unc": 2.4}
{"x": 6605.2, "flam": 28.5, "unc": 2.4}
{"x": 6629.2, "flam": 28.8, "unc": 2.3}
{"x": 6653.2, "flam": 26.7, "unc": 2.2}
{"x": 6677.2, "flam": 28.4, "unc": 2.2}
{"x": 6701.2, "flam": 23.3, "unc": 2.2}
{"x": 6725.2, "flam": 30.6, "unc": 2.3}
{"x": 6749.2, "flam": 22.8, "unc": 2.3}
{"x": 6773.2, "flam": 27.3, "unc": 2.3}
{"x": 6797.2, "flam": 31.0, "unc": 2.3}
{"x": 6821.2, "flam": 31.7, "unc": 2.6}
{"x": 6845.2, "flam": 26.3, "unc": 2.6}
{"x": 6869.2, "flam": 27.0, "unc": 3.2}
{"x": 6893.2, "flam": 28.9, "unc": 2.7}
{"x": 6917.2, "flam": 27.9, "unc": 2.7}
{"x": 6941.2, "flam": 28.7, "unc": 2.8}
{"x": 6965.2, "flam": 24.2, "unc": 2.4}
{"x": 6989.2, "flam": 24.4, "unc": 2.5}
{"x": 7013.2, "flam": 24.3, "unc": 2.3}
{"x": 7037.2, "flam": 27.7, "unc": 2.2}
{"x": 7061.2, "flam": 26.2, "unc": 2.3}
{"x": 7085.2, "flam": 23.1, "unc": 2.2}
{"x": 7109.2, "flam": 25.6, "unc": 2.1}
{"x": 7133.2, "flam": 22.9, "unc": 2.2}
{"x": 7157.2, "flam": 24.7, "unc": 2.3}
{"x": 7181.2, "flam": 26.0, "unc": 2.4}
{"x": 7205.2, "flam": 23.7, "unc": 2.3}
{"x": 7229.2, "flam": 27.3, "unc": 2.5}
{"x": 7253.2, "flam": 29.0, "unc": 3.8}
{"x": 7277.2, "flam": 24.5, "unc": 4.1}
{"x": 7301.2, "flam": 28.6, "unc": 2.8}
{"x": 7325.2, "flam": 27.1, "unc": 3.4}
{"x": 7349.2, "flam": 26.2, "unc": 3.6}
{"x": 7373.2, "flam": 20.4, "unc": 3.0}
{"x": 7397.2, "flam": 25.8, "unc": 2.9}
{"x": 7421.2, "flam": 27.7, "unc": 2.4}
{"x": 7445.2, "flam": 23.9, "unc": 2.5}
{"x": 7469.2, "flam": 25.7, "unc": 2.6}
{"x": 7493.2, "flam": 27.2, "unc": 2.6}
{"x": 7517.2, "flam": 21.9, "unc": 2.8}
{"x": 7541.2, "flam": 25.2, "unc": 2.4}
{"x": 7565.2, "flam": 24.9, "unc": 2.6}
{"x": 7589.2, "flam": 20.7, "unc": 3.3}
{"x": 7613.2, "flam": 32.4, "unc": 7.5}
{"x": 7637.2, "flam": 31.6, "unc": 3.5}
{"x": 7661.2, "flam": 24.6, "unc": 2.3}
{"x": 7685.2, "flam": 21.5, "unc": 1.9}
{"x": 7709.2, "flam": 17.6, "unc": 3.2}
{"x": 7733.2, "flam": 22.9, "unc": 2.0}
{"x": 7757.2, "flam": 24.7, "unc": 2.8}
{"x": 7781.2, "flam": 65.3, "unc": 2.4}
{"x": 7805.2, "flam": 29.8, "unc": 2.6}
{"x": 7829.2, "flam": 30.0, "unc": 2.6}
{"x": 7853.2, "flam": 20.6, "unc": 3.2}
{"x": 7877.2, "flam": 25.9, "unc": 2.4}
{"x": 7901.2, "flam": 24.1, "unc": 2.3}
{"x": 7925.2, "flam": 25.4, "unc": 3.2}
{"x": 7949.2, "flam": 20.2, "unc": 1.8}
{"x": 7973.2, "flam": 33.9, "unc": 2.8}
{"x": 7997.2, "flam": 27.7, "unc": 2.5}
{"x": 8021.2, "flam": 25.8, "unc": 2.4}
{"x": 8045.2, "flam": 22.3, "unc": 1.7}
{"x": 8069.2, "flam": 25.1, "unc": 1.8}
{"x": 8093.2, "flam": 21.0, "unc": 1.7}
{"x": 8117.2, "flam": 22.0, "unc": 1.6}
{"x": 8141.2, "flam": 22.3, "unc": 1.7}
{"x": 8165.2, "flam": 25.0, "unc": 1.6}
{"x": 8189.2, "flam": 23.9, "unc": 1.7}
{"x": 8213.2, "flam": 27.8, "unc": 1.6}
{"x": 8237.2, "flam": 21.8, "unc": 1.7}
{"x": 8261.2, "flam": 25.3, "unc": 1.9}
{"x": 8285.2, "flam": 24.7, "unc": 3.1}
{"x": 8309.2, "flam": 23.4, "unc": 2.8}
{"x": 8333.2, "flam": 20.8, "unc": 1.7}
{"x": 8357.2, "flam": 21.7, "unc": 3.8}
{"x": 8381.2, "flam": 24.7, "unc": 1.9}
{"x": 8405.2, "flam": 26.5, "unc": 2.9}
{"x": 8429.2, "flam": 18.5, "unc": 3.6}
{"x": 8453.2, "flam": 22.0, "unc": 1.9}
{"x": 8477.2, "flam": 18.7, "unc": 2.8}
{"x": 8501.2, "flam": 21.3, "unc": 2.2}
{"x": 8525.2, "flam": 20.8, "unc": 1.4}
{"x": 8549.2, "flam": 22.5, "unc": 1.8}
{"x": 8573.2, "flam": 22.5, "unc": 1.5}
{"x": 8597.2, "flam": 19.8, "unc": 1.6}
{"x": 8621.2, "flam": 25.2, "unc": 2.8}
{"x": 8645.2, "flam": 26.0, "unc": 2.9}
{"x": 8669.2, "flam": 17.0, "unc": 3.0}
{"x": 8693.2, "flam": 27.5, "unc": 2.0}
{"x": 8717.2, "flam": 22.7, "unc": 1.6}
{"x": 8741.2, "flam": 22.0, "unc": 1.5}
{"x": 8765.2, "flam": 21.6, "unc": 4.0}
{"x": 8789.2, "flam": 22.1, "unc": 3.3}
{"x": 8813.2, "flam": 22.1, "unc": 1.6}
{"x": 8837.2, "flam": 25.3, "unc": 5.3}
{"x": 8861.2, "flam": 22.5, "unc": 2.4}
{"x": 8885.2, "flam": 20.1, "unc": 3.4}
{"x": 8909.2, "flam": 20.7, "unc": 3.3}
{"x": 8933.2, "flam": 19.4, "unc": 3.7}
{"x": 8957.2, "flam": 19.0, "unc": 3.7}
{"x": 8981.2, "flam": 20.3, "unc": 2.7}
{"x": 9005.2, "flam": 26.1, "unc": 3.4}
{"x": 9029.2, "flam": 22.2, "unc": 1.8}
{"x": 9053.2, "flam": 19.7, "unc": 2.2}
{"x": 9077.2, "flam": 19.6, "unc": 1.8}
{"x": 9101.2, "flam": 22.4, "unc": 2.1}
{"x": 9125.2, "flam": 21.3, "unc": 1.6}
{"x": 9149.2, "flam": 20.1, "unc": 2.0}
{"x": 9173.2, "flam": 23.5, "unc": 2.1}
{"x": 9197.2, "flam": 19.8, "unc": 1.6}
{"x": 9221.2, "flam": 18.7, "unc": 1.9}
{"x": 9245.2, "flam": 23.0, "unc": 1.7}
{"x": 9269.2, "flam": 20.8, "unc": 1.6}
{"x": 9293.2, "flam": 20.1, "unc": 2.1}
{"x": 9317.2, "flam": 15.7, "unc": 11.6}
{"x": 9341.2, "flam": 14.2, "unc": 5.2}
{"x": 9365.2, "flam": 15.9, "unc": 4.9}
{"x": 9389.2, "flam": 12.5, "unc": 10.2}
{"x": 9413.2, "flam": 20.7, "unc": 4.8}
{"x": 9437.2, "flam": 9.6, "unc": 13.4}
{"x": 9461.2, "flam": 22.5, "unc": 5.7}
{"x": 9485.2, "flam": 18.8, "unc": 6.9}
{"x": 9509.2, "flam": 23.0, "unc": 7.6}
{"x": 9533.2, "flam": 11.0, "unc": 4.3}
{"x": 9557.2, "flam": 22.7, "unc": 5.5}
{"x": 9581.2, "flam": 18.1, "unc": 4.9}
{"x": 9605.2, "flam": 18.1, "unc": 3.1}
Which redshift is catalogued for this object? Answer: 0.186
